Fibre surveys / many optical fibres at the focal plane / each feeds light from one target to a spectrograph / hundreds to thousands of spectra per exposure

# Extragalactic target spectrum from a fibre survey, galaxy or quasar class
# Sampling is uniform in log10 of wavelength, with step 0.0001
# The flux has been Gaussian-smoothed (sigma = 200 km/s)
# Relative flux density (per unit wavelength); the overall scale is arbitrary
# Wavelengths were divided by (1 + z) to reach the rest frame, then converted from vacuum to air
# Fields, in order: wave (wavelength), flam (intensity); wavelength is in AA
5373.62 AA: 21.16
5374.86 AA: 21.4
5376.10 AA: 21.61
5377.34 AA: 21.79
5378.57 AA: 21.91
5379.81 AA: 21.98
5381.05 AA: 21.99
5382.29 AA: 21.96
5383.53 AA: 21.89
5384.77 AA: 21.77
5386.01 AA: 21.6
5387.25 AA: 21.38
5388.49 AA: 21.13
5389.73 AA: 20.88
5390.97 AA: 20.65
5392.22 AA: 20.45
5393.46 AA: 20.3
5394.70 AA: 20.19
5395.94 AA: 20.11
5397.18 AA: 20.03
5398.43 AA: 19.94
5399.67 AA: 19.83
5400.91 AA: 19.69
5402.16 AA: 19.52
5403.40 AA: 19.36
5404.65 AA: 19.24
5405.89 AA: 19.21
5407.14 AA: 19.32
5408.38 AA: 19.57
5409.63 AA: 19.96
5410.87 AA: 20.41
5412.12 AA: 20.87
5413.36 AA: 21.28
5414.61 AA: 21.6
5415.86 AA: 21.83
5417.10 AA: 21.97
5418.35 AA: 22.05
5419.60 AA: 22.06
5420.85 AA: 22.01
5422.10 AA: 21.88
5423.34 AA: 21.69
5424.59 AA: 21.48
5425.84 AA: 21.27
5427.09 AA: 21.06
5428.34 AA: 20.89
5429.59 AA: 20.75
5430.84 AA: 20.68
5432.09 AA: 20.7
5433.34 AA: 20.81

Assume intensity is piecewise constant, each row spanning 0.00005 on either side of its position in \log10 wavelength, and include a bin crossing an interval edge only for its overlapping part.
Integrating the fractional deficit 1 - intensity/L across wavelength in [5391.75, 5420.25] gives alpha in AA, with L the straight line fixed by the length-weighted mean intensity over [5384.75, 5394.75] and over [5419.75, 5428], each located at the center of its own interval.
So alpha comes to 1.14 AA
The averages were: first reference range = 20.9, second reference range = 21.6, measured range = 20.4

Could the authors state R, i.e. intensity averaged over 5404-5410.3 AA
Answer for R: 19.5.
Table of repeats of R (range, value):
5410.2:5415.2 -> 21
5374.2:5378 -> 21.6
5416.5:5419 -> 22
